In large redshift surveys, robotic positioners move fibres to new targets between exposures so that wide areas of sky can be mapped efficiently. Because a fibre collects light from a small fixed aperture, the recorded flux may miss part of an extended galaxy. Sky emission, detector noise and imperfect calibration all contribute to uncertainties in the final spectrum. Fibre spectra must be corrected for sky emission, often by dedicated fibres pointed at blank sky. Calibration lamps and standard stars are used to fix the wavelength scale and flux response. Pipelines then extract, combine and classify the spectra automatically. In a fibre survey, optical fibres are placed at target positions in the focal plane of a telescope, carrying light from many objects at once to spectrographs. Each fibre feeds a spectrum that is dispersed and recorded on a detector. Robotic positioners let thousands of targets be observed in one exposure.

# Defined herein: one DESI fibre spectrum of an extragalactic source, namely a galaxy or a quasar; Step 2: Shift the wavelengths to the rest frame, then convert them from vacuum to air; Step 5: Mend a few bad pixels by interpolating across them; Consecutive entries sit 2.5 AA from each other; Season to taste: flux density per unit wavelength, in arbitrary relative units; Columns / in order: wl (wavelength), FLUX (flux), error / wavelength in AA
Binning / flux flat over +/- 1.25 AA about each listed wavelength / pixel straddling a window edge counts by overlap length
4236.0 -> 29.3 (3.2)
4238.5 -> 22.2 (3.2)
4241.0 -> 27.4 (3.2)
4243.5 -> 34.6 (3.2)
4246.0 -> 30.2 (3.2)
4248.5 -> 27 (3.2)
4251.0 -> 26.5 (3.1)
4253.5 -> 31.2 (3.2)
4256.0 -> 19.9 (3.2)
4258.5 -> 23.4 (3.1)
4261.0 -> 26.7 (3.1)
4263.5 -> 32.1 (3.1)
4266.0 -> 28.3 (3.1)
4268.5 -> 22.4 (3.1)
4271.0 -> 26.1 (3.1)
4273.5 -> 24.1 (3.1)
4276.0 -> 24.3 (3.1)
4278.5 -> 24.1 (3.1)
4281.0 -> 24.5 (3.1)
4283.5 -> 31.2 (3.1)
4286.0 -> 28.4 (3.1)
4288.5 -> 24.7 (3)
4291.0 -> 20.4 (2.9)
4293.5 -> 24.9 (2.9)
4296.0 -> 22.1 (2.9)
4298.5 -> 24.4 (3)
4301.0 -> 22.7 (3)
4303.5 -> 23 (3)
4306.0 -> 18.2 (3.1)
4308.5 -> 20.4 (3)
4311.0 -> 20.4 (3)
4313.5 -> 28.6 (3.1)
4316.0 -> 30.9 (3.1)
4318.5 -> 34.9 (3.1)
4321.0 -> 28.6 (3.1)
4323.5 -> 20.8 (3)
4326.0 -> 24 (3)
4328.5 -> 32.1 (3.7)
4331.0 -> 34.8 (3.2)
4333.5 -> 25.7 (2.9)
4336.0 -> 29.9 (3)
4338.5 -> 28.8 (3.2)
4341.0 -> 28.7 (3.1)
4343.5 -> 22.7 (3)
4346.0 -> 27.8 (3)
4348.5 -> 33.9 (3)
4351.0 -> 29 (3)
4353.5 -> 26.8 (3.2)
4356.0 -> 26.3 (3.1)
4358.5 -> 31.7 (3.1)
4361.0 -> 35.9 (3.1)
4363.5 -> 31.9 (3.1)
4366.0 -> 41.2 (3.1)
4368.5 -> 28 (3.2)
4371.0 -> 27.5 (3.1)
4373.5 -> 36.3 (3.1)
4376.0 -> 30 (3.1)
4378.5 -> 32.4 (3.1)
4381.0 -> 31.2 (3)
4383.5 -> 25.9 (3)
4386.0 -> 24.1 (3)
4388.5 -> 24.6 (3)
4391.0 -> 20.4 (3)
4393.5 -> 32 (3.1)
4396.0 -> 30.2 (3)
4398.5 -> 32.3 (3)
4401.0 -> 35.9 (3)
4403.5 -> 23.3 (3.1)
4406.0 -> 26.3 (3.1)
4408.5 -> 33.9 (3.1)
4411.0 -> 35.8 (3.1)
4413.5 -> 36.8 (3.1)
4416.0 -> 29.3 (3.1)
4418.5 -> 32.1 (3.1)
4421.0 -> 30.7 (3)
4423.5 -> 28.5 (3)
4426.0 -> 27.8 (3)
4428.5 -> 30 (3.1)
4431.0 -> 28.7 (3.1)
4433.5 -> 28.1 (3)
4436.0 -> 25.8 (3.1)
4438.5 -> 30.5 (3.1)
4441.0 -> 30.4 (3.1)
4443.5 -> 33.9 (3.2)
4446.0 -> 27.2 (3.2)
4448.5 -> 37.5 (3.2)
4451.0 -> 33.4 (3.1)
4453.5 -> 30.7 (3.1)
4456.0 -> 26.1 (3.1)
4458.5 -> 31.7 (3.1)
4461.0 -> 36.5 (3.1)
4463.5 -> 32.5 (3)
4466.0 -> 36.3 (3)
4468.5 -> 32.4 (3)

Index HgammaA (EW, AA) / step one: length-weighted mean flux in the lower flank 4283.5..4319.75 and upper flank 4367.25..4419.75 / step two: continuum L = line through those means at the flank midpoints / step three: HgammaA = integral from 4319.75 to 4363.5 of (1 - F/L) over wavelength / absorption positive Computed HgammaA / -2.8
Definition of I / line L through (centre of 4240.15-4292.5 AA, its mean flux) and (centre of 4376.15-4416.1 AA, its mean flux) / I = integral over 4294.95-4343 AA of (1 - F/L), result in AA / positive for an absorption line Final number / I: 2.78 AA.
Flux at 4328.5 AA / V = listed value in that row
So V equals 32.1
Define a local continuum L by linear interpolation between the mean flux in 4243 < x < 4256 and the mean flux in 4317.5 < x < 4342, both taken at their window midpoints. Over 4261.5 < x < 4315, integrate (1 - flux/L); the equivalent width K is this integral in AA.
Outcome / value 7.7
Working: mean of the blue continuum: 28.7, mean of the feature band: 24.6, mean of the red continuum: 28.8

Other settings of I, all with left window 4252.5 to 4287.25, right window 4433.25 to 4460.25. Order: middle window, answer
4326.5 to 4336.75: -0.9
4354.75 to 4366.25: -1.7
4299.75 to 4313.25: 2.8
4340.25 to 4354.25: 0.0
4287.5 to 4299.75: 1.6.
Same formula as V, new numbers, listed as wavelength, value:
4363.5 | 31.9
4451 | 33.4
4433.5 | 28.1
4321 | 28.6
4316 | 30.9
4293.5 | 24.9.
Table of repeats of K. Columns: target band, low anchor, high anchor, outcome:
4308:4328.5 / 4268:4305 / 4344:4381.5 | 0.47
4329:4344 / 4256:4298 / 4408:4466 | -0.76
